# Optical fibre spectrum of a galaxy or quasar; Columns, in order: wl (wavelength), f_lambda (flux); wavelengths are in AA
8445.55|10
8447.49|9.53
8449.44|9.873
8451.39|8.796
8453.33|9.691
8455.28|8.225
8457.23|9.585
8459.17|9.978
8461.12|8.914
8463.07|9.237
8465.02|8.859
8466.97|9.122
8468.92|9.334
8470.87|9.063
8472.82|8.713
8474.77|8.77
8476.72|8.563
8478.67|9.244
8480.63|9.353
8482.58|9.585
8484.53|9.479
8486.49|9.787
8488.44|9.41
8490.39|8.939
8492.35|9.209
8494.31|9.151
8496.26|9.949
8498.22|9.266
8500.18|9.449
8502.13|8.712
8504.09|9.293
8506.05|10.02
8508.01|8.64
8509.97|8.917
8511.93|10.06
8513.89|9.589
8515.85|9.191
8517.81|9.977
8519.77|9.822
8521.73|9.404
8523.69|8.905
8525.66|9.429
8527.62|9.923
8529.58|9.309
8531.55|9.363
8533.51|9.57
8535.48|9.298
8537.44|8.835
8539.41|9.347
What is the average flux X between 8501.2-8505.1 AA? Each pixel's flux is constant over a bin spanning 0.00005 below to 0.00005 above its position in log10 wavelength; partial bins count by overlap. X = 9.01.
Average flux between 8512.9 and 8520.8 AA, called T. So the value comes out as 9.65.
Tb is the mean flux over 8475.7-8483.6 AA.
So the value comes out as 9.19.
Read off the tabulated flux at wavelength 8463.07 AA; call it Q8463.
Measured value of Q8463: 9.237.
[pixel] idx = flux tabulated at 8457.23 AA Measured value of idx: 9.585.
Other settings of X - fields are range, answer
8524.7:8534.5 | 9.52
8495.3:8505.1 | 9.33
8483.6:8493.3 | 9.36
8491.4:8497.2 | 9.44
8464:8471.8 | 9.09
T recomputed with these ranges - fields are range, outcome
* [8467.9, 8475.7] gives 8.97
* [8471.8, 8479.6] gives 8.83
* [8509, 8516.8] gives 9.44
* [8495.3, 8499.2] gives 9.59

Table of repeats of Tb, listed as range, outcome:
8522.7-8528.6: 9.42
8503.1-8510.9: 9.21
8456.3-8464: 9.43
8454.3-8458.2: 8.9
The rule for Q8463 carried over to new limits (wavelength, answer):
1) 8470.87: 9.063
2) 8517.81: 9.977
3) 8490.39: 8.939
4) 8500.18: 9.449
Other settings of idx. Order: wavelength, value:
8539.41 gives 9.347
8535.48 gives 9.298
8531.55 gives 9.363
